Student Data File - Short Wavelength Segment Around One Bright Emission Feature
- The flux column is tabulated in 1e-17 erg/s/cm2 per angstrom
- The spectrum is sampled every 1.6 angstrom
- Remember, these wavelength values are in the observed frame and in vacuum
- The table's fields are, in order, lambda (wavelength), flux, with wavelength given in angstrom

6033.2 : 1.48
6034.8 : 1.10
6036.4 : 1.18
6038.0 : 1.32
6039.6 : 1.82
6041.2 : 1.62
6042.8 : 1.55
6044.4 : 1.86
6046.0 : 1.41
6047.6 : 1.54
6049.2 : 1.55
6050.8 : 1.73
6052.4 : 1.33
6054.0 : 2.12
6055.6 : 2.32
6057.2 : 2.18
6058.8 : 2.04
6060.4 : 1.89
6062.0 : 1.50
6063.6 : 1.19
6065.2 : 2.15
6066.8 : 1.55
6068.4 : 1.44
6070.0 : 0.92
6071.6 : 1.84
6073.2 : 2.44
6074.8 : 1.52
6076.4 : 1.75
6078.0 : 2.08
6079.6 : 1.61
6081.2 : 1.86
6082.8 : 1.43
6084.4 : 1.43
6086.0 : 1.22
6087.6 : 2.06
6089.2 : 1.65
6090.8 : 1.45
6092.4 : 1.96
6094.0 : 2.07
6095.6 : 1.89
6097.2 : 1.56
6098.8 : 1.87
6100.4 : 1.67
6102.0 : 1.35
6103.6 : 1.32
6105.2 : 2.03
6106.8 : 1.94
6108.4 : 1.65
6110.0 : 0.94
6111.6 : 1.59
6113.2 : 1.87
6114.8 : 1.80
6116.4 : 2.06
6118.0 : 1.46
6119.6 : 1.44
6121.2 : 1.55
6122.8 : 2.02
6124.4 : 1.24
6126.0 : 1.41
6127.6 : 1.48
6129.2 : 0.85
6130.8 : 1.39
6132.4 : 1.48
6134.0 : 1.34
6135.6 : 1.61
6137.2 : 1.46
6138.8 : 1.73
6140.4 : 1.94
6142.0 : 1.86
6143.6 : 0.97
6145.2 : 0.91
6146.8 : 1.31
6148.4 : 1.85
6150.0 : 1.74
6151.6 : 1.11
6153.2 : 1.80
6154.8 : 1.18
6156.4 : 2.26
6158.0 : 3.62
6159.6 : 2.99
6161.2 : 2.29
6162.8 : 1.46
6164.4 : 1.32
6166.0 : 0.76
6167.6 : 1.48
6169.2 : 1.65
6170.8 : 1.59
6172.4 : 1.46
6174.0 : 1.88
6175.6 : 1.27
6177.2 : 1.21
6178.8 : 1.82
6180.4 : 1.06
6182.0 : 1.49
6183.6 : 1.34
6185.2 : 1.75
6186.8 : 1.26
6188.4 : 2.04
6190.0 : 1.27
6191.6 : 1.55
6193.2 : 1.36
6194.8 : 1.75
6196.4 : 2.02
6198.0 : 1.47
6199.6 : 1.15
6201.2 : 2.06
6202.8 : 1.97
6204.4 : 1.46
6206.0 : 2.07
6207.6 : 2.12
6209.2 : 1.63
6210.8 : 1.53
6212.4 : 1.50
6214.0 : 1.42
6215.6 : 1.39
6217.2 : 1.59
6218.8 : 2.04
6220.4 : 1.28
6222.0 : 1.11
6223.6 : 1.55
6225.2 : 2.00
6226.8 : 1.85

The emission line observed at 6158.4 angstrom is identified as Hbeta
